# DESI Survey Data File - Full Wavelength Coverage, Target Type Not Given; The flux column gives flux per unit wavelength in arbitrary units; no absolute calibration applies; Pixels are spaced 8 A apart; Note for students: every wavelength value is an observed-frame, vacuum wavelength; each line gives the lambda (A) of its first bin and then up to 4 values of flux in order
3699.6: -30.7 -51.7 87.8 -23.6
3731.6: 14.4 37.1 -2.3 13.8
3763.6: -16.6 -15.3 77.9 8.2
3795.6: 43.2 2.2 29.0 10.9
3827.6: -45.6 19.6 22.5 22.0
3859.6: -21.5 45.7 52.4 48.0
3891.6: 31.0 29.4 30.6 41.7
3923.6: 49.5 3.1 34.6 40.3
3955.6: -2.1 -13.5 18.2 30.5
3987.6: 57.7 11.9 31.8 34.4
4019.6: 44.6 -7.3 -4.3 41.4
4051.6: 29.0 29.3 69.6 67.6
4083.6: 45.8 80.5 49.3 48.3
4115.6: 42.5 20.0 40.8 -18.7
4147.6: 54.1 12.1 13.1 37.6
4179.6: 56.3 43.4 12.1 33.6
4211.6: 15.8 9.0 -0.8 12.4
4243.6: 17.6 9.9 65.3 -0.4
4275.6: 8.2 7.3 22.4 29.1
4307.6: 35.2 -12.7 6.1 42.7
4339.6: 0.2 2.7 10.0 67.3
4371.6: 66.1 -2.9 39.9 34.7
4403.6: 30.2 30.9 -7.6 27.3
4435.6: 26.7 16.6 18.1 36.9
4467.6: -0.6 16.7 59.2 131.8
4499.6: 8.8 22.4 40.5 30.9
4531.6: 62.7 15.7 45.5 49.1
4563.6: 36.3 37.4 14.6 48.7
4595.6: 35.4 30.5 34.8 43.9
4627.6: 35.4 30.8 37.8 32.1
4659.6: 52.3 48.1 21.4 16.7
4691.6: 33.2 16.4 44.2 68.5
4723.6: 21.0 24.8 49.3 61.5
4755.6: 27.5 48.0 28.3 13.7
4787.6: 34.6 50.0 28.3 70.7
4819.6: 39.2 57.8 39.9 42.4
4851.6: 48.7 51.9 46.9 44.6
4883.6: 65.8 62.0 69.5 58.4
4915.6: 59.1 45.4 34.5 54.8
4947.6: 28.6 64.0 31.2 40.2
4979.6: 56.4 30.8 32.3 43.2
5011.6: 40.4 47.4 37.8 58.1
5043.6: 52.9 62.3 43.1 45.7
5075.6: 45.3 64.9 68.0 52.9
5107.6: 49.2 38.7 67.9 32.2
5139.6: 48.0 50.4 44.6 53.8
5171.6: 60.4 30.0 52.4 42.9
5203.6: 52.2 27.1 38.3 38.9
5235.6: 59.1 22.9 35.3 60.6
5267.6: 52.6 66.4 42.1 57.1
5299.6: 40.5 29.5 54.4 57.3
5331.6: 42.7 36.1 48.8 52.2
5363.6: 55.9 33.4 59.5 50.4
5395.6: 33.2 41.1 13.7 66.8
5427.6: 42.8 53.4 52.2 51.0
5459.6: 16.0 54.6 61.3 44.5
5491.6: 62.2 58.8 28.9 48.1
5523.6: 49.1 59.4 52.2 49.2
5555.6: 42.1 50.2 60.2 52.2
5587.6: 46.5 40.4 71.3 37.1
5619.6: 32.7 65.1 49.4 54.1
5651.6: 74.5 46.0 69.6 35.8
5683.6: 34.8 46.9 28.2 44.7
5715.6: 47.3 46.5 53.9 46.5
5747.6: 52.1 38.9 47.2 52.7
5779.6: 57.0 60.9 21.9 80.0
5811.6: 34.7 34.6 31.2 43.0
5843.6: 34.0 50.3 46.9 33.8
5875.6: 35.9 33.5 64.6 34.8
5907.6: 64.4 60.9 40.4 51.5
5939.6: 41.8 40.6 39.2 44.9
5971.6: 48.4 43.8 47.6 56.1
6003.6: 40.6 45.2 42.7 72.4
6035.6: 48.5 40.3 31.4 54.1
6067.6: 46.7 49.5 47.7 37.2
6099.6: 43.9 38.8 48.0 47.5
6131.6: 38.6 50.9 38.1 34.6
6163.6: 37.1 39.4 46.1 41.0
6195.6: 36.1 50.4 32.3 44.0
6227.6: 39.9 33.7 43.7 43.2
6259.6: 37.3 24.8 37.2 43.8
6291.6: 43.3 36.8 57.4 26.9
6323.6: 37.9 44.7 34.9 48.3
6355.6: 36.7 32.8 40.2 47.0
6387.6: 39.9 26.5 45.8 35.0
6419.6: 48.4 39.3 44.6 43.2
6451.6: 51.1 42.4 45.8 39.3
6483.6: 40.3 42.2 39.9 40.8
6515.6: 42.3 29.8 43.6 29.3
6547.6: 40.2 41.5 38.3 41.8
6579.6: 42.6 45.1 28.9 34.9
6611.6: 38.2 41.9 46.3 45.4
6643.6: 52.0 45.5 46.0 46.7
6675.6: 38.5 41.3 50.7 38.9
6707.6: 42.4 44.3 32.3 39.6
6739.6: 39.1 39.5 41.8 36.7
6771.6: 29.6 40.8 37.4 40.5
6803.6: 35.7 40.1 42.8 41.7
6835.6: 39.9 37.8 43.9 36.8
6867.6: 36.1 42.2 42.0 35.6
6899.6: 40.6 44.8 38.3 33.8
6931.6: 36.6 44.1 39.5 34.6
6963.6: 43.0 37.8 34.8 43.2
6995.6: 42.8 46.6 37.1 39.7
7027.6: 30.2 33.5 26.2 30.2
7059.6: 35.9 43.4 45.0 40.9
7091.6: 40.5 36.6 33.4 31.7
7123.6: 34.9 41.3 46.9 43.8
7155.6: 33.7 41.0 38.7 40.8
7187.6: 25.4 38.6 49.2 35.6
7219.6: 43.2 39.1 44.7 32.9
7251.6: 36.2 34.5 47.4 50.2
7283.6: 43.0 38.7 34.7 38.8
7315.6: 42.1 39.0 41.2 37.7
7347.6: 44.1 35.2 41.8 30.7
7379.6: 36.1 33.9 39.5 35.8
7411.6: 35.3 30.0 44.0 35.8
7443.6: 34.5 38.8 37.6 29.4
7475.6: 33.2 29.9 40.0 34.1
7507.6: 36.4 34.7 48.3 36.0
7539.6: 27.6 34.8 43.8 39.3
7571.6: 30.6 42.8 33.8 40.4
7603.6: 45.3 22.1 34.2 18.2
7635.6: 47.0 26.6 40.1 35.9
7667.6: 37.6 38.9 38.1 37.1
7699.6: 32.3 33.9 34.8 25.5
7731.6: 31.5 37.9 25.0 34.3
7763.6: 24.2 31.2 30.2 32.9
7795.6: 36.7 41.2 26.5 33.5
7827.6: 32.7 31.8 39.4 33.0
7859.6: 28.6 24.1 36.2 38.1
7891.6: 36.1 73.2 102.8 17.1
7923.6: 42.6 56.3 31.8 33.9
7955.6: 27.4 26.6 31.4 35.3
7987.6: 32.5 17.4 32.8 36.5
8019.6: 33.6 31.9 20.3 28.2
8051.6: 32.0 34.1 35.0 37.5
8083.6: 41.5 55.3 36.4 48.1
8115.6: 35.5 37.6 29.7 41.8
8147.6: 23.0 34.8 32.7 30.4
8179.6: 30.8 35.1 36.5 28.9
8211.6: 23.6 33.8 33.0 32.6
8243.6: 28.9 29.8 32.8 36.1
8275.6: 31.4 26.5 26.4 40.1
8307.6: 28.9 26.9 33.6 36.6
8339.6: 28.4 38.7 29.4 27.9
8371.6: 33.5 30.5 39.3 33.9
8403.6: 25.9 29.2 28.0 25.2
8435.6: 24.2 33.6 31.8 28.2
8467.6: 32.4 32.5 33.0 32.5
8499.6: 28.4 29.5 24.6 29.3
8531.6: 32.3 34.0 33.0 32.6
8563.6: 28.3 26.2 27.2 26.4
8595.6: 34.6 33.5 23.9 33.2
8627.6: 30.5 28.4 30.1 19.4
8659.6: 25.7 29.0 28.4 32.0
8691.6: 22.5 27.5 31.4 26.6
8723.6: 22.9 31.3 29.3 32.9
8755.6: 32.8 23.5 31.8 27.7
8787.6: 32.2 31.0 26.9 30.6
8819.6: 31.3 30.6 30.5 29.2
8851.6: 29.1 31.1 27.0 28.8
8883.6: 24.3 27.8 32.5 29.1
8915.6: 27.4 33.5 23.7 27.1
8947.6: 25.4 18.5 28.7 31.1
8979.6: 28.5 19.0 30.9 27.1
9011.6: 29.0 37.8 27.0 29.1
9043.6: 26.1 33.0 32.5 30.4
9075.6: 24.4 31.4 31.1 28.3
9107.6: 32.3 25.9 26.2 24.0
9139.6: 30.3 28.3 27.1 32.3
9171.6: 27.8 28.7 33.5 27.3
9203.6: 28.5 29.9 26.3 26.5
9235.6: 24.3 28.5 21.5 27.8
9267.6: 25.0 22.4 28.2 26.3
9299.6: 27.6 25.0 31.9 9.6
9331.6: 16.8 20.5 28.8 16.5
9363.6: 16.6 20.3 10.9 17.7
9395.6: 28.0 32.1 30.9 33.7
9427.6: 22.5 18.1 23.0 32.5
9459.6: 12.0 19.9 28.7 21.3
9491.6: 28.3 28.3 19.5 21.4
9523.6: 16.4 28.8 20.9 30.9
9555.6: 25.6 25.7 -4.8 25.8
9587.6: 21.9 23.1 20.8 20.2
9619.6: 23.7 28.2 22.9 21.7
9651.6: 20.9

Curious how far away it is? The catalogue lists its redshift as 0.20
